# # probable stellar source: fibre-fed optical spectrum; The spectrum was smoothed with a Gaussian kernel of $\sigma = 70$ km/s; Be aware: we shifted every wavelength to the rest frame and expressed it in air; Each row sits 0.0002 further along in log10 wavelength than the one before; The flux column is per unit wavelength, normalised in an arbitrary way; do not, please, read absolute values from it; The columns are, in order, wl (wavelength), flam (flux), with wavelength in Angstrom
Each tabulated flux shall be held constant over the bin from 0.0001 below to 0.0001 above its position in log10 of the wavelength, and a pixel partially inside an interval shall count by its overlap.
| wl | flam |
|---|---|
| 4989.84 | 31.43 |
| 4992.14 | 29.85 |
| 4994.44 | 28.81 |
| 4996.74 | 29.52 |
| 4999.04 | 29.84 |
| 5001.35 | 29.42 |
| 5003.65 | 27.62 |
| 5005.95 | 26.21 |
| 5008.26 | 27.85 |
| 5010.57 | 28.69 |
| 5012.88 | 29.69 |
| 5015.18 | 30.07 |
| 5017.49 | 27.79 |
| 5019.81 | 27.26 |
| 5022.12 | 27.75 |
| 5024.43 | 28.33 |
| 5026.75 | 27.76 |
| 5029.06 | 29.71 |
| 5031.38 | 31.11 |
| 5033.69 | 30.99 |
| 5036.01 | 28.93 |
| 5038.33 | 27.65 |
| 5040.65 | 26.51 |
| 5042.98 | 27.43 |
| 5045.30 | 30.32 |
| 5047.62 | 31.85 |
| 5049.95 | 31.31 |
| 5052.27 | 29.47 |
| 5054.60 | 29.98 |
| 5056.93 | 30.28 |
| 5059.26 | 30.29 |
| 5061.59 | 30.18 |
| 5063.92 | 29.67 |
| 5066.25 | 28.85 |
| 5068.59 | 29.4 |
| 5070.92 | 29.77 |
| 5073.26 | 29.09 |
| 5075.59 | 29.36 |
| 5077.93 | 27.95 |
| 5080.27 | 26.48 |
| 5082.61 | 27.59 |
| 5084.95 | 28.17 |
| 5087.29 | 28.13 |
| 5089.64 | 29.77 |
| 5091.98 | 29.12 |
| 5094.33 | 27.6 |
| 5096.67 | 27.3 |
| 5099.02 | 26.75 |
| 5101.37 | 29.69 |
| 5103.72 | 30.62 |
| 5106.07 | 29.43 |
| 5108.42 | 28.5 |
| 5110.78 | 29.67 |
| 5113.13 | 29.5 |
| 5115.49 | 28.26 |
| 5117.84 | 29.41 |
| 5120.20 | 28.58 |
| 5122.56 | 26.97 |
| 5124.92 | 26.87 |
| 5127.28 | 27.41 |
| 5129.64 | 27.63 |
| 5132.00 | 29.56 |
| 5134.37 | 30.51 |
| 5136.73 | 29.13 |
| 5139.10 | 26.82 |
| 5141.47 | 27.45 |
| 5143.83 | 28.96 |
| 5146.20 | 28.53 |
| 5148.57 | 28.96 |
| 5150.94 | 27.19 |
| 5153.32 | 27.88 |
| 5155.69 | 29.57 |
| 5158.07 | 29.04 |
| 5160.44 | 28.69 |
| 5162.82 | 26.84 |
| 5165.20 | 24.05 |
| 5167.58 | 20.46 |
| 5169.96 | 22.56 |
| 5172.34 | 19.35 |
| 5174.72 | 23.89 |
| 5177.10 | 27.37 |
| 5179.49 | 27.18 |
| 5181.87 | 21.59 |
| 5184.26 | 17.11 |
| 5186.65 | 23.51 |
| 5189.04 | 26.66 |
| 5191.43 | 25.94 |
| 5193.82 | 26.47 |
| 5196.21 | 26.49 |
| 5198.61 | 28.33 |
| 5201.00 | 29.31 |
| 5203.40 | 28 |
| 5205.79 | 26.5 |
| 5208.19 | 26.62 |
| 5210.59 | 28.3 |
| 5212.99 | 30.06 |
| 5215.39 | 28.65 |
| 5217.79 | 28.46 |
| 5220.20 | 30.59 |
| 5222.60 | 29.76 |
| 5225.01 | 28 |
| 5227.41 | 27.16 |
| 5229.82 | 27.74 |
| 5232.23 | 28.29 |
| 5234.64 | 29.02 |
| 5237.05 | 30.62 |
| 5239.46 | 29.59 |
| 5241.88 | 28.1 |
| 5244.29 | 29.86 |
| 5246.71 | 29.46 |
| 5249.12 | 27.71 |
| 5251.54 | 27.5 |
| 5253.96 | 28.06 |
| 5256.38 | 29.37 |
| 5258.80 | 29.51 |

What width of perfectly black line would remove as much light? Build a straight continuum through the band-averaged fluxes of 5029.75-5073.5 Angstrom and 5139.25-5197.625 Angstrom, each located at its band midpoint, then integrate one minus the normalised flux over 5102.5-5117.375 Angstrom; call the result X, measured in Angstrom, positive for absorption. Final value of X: -0.9 Angstrom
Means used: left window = 29.6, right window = 25.7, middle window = 29.3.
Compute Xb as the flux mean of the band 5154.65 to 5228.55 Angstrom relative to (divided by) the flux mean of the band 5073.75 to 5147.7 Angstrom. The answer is 0.9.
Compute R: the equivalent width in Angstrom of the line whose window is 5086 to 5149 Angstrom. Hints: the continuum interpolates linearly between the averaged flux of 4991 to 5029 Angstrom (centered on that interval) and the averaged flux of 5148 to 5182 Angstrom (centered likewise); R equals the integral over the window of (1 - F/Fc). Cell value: -4.7 Angstrom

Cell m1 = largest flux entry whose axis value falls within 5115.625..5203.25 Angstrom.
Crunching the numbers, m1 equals 30.51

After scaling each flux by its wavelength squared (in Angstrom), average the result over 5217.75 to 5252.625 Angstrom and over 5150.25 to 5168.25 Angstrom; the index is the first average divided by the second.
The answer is 1.1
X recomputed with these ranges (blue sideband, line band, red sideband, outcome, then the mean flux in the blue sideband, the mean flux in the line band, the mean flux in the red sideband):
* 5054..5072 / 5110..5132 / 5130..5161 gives 0.5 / 29.8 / 28.3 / 28.6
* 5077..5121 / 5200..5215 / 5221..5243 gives 0.3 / 28.6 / 28.1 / 28.7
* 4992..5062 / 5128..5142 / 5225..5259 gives 0.2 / 29.1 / 28.5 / 28.7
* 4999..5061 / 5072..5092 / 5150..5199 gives -0.5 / 29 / 28.4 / 25.2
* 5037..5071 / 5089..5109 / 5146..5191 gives -0.7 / 29.5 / 28.7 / 25.2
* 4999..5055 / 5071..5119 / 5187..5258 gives 0.1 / 28.9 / 28.6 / 28.3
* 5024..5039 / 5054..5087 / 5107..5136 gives 0.0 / 29.3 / 29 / 28.6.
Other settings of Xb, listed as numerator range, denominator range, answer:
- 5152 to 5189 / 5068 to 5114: 0.86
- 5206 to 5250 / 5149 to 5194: 1.15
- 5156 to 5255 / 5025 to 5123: 0.93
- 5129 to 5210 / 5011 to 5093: 0.91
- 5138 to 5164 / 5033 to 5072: 0.95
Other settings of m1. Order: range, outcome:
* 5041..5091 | 31.85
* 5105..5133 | 29.67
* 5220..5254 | 30.62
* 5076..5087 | 28.17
